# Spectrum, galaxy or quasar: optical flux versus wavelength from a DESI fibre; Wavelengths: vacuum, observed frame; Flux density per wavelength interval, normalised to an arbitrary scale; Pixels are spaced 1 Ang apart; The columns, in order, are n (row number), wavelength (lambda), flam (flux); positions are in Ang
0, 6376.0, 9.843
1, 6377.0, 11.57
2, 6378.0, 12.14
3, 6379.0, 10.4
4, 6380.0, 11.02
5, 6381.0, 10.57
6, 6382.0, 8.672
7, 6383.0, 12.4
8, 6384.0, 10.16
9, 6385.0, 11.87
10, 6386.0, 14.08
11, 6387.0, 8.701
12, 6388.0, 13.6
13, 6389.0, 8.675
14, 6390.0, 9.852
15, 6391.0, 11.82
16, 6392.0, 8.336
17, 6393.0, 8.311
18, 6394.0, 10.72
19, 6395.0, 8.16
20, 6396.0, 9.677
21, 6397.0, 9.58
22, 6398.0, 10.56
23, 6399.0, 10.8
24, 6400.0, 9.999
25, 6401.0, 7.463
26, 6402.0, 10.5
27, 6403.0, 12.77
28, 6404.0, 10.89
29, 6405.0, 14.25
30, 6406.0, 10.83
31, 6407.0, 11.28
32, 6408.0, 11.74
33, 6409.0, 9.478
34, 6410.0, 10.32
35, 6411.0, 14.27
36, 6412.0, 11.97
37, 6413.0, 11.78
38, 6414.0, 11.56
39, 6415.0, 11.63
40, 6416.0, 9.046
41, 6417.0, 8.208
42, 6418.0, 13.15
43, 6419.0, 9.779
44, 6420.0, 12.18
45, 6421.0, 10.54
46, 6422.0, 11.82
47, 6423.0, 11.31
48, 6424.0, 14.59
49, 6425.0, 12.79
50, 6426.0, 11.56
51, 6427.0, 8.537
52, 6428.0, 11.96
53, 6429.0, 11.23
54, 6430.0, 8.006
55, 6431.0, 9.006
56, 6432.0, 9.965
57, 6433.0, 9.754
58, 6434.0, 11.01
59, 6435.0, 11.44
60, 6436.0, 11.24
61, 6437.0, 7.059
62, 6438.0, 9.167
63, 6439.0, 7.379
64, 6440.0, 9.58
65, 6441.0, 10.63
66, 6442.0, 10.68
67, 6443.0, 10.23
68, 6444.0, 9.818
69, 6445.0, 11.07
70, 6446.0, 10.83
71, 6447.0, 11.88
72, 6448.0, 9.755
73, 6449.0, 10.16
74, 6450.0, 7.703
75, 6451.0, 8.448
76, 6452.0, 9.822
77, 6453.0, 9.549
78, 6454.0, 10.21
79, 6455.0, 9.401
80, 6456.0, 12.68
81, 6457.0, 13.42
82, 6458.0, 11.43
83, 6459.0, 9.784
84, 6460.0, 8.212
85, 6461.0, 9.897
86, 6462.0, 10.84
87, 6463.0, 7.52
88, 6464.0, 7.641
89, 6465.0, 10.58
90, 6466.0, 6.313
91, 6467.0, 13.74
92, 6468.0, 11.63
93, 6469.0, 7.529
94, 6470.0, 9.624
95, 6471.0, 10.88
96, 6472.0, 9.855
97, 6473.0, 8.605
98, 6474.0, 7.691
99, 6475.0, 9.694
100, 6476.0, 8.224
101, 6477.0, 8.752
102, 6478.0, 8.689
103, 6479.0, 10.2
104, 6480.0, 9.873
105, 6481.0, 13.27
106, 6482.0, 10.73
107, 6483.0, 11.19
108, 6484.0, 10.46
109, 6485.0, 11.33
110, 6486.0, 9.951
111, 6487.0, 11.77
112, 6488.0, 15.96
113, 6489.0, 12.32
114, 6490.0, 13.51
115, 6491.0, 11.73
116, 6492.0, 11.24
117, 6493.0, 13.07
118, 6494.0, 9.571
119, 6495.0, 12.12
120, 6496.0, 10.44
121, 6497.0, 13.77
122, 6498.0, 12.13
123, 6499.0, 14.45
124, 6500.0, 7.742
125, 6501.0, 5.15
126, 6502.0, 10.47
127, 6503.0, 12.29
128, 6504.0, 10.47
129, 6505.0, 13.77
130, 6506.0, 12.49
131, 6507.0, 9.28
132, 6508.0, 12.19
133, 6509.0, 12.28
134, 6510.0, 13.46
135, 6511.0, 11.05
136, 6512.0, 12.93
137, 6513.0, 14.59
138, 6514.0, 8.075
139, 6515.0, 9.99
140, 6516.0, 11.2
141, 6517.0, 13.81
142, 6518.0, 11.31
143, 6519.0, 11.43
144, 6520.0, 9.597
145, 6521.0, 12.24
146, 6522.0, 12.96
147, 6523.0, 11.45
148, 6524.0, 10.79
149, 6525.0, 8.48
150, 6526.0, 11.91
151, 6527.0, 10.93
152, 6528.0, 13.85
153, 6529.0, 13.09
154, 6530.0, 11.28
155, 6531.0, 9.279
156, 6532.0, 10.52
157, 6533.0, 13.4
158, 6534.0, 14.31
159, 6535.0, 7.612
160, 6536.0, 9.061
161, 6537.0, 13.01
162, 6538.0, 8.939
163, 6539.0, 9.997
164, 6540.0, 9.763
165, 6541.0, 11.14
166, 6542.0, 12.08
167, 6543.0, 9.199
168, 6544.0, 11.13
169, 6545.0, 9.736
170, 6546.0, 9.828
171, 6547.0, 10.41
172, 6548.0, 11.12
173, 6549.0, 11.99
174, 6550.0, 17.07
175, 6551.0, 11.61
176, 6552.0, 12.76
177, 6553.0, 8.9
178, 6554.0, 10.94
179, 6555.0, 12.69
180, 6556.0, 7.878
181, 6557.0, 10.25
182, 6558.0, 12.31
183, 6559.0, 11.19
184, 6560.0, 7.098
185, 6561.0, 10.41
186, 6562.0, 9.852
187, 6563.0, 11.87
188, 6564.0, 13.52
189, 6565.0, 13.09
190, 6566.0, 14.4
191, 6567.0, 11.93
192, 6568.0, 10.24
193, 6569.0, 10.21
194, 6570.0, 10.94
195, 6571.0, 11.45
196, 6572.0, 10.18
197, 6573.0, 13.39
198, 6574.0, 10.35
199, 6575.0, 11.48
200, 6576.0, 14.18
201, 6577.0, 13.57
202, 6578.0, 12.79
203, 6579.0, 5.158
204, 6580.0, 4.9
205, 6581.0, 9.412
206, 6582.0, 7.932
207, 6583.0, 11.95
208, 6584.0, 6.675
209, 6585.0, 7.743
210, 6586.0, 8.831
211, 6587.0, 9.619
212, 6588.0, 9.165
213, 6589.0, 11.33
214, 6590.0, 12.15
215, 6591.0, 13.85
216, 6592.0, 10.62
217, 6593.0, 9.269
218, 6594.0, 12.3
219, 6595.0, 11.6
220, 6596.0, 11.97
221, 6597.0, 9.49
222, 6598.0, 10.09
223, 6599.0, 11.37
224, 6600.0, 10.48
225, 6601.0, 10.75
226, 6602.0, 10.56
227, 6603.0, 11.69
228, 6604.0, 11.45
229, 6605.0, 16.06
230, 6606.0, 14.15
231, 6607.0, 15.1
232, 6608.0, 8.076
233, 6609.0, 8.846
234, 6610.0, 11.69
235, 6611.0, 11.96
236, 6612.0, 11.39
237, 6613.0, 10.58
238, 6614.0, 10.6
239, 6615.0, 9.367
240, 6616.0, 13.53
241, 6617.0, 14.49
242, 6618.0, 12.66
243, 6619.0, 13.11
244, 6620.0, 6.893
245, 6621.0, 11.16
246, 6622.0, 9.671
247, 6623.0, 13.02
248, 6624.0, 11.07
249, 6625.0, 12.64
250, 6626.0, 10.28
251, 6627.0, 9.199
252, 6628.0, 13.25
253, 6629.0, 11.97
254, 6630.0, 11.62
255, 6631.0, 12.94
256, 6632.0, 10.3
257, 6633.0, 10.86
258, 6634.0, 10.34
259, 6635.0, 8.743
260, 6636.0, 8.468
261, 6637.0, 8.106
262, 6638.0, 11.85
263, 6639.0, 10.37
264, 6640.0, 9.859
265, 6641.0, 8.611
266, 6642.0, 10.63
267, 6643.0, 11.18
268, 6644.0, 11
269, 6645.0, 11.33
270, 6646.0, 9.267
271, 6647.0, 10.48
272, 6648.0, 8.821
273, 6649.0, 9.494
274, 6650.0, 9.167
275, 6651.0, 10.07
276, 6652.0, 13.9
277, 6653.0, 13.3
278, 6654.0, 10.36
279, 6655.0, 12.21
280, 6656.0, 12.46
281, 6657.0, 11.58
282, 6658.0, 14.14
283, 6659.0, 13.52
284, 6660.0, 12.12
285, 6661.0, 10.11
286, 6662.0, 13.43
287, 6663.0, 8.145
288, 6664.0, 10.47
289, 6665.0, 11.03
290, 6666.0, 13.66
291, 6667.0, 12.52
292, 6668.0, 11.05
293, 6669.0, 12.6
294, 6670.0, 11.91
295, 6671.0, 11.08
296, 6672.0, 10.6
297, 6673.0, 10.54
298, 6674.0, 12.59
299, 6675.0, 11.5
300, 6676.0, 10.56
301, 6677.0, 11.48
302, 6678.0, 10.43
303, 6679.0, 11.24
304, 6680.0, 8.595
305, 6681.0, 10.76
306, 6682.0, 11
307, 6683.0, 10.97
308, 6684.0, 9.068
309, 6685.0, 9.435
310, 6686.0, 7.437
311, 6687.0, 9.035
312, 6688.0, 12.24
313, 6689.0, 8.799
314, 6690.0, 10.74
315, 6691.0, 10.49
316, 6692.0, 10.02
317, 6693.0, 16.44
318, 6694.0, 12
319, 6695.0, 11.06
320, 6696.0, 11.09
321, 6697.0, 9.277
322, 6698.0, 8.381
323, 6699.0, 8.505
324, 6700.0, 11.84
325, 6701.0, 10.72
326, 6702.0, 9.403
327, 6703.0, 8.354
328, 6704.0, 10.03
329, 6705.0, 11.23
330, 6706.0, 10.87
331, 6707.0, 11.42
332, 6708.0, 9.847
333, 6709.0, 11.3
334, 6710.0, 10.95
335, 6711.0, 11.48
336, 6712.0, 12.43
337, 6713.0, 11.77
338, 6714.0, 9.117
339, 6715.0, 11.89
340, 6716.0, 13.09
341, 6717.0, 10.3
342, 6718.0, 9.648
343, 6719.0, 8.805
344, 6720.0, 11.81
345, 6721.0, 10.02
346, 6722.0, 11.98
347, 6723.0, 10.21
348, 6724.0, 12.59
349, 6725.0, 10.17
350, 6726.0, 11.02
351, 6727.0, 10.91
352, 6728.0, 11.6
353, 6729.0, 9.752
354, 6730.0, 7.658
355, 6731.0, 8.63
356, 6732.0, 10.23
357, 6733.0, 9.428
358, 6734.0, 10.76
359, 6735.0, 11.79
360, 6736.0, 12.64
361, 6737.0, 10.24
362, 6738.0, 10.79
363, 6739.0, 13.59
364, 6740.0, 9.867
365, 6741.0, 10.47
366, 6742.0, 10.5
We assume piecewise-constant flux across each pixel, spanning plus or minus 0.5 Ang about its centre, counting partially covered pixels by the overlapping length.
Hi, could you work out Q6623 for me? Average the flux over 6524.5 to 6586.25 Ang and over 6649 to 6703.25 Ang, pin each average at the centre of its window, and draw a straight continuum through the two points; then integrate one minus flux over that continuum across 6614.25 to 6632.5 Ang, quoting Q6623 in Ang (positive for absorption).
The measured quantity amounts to -1.0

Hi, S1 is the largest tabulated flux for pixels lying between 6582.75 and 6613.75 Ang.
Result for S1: 16.06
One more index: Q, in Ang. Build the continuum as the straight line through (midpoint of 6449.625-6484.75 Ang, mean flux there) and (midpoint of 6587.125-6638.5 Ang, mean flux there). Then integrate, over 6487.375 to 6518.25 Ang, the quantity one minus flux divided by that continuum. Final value -4.64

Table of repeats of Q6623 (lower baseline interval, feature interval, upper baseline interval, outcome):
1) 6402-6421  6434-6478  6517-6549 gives 5.67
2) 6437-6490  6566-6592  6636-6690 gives 0.21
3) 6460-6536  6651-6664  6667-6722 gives -1.46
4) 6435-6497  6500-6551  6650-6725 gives -3.52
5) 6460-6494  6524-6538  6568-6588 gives -1.36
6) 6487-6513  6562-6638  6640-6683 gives 2.58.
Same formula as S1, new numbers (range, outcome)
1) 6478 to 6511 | 15.96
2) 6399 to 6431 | 14.59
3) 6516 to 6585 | 17.07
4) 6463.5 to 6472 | 13.74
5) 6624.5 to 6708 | 16.44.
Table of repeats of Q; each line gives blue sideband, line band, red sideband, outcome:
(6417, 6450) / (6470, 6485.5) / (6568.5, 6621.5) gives 1.0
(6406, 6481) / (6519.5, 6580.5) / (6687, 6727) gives -3.5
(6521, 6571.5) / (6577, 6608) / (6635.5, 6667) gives 1.3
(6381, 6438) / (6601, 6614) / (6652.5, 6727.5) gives -1.0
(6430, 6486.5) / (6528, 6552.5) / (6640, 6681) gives -1.9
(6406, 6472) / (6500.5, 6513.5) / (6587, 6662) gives -1.1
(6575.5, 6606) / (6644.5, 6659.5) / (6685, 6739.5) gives -1.0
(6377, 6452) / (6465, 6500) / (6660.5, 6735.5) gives -0.8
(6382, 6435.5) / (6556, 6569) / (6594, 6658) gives -0.2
